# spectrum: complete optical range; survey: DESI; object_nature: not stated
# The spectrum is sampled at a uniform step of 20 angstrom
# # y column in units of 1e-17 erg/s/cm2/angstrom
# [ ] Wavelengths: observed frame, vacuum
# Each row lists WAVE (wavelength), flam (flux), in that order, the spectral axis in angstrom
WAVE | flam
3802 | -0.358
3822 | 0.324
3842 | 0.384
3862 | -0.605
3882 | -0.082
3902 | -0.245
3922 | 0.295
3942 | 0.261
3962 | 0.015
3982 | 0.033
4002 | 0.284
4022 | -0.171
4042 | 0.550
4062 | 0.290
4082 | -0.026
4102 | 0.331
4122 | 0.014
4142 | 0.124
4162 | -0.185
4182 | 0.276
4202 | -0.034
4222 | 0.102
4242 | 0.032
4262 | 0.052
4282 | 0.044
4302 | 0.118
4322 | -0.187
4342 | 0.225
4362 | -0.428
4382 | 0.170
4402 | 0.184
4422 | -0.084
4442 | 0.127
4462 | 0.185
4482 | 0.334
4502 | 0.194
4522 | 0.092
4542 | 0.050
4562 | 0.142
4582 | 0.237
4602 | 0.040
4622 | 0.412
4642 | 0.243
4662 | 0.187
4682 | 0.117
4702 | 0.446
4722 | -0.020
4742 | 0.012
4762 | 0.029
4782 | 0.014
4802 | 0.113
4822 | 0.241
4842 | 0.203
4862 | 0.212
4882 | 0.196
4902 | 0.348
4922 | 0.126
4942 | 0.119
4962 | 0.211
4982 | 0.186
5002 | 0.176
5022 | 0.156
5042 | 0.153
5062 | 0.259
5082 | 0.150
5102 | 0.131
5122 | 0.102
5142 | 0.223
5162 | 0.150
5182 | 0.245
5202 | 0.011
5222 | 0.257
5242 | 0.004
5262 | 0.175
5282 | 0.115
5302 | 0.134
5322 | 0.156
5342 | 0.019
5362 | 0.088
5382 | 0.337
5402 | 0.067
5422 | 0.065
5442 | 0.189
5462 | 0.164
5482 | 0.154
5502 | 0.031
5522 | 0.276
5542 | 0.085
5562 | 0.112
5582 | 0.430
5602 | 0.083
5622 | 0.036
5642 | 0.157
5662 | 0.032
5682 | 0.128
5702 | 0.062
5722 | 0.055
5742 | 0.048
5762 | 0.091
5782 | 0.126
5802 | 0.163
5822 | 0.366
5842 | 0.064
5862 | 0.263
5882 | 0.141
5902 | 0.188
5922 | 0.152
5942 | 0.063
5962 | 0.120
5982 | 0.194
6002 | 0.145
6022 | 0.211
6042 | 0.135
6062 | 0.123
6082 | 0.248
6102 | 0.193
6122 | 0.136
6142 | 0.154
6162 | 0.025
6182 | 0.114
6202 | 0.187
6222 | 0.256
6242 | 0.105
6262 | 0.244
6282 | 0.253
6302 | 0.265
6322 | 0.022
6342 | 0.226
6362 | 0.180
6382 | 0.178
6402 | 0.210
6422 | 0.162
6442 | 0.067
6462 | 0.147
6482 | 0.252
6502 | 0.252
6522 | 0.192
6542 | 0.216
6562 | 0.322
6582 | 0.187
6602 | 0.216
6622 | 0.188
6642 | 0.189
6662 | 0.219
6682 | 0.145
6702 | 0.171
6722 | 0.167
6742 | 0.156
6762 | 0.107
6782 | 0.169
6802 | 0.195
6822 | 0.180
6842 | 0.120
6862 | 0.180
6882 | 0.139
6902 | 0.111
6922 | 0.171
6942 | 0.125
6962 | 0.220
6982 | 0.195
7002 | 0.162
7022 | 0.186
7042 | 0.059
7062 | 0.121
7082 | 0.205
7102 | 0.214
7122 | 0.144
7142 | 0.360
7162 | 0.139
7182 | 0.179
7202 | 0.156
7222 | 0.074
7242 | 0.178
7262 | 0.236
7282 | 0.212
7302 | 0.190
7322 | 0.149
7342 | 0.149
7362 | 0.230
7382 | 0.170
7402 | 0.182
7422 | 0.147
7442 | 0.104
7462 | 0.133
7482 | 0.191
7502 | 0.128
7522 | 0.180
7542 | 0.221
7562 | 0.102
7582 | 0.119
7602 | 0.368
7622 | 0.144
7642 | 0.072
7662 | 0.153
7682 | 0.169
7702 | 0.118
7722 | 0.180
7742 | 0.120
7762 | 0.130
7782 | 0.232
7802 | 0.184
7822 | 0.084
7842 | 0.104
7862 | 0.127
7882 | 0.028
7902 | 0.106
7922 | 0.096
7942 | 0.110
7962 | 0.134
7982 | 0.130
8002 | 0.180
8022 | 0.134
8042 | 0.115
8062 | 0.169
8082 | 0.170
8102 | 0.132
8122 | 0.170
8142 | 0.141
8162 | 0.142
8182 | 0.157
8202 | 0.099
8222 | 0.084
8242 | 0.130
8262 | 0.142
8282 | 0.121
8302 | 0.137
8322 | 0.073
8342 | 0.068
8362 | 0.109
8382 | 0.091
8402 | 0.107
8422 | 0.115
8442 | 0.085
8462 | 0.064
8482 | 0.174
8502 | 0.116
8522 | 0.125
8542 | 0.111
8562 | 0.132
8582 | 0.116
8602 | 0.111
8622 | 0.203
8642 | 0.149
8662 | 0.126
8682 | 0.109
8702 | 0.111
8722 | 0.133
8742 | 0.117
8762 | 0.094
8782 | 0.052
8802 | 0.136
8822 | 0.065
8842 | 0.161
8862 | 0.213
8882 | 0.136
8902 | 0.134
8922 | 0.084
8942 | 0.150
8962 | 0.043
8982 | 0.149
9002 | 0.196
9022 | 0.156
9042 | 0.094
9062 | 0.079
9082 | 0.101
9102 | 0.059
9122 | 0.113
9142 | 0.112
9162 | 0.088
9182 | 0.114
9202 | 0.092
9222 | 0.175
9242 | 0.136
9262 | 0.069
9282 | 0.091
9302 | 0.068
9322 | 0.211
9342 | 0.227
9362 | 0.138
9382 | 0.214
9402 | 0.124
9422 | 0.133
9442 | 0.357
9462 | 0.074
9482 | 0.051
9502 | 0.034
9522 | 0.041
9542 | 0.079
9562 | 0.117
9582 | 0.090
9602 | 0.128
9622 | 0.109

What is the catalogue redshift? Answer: 0.087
